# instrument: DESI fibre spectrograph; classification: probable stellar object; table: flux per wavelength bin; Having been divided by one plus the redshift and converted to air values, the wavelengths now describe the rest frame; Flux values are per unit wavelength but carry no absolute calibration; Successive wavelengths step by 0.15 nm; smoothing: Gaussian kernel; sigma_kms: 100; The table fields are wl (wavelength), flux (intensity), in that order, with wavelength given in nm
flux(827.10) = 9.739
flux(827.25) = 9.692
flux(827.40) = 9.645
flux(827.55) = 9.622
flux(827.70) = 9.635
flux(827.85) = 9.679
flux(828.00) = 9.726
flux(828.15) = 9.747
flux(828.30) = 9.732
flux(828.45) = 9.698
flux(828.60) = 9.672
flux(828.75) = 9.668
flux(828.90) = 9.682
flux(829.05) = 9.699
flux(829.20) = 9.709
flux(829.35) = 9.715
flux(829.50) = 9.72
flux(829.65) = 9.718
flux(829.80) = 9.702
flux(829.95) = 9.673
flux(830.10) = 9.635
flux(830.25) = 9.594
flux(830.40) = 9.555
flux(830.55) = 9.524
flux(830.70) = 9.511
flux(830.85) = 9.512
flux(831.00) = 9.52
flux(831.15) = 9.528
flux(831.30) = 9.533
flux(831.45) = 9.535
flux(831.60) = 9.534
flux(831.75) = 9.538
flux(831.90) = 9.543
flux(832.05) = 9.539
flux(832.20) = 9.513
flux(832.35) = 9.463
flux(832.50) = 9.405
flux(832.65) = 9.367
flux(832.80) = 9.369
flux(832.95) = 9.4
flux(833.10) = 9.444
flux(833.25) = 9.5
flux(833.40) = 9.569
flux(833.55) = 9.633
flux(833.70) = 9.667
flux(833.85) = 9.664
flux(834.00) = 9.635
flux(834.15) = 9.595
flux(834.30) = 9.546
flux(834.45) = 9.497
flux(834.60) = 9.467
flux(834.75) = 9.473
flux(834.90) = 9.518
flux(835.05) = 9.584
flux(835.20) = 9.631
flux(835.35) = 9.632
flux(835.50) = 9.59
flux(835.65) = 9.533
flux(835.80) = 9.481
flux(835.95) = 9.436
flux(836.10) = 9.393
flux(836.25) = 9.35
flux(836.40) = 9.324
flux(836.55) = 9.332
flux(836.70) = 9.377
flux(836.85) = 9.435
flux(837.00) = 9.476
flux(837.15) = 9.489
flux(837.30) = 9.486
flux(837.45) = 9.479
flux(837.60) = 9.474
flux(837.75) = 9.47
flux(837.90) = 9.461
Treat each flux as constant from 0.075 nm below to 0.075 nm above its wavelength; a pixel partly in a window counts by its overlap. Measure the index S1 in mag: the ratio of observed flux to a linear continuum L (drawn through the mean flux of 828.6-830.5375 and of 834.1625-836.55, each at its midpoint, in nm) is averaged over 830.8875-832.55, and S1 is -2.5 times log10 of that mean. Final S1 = 0.01 mag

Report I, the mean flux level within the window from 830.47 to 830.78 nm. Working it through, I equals 9.52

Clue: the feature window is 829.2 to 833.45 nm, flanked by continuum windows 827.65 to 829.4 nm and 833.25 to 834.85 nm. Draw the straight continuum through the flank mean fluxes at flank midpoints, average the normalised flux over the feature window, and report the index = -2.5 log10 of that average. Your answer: 0.01 mag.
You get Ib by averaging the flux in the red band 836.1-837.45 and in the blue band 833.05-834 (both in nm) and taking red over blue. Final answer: 0.98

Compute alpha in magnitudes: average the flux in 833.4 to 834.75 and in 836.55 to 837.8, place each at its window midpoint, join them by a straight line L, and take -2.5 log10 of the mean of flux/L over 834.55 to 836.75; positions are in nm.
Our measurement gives 0.00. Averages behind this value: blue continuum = 9.58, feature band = 9.48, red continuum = 9.45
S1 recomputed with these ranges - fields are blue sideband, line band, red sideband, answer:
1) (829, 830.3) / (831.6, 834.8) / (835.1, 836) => 0.01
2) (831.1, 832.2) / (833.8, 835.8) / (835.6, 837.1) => -0.01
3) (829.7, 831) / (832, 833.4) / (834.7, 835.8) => 0.01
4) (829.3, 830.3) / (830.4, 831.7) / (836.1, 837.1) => 0.01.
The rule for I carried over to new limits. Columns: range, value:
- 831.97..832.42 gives 9.51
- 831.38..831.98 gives 9.54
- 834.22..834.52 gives 9.52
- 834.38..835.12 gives 9.51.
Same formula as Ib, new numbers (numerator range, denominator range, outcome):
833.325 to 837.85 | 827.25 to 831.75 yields 0.99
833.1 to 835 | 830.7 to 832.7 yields 1.01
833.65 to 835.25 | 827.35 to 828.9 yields 0.99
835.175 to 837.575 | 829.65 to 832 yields 0.99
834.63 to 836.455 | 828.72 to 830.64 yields 0.98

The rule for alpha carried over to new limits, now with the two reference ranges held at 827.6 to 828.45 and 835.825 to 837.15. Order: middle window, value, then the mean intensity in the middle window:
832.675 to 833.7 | 0.00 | 9.49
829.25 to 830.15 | -0.01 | 9.7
